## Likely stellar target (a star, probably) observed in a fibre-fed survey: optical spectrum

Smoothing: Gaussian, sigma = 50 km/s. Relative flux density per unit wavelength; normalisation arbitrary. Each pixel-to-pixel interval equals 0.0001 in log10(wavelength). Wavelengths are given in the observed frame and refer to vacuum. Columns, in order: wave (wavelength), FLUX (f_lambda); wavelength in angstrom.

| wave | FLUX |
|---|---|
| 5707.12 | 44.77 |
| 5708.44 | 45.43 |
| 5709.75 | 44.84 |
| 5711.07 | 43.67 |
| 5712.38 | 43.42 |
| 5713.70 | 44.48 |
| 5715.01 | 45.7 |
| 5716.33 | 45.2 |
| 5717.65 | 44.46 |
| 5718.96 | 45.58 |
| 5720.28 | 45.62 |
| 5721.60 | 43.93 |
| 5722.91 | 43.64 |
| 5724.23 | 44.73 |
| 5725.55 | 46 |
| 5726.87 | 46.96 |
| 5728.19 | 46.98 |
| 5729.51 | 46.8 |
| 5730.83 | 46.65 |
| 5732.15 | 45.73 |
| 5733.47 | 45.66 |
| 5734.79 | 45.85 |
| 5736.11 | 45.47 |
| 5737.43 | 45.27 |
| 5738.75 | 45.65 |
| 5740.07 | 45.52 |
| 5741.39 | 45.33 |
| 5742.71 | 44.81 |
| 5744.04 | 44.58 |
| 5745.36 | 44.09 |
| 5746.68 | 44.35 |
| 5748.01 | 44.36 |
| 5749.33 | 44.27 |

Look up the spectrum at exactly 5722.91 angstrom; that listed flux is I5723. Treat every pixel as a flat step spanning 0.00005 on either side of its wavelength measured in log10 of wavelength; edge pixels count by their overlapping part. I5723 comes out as 43.64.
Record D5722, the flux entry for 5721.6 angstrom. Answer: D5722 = 43.93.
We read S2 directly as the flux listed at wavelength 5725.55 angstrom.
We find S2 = 46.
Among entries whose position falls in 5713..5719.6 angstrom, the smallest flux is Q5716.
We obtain 44.46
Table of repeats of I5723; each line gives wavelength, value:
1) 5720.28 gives 45.62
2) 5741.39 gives 45.33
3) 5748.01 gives 44.36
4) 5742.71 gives 44.81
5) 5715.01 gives 45.7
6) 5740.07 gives 45.52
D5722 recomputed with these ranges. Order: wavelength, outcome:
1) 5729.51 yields 46.8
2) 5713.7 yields 44.48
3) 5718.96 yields 45.58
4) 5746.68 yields 44.35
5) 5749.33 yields 44.27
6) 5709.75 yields 44.84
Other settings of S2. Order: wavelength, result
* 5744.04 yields 44.58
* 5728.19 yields 46.98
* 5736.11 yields 45.47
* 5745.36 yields 44.09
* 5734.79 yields 45.85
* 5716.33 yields 45.2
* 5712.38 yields 43.42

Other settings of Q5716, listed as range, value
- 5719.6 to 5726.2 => 43.64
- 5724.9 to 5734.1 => 45.66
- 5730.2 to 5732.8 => 45.73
